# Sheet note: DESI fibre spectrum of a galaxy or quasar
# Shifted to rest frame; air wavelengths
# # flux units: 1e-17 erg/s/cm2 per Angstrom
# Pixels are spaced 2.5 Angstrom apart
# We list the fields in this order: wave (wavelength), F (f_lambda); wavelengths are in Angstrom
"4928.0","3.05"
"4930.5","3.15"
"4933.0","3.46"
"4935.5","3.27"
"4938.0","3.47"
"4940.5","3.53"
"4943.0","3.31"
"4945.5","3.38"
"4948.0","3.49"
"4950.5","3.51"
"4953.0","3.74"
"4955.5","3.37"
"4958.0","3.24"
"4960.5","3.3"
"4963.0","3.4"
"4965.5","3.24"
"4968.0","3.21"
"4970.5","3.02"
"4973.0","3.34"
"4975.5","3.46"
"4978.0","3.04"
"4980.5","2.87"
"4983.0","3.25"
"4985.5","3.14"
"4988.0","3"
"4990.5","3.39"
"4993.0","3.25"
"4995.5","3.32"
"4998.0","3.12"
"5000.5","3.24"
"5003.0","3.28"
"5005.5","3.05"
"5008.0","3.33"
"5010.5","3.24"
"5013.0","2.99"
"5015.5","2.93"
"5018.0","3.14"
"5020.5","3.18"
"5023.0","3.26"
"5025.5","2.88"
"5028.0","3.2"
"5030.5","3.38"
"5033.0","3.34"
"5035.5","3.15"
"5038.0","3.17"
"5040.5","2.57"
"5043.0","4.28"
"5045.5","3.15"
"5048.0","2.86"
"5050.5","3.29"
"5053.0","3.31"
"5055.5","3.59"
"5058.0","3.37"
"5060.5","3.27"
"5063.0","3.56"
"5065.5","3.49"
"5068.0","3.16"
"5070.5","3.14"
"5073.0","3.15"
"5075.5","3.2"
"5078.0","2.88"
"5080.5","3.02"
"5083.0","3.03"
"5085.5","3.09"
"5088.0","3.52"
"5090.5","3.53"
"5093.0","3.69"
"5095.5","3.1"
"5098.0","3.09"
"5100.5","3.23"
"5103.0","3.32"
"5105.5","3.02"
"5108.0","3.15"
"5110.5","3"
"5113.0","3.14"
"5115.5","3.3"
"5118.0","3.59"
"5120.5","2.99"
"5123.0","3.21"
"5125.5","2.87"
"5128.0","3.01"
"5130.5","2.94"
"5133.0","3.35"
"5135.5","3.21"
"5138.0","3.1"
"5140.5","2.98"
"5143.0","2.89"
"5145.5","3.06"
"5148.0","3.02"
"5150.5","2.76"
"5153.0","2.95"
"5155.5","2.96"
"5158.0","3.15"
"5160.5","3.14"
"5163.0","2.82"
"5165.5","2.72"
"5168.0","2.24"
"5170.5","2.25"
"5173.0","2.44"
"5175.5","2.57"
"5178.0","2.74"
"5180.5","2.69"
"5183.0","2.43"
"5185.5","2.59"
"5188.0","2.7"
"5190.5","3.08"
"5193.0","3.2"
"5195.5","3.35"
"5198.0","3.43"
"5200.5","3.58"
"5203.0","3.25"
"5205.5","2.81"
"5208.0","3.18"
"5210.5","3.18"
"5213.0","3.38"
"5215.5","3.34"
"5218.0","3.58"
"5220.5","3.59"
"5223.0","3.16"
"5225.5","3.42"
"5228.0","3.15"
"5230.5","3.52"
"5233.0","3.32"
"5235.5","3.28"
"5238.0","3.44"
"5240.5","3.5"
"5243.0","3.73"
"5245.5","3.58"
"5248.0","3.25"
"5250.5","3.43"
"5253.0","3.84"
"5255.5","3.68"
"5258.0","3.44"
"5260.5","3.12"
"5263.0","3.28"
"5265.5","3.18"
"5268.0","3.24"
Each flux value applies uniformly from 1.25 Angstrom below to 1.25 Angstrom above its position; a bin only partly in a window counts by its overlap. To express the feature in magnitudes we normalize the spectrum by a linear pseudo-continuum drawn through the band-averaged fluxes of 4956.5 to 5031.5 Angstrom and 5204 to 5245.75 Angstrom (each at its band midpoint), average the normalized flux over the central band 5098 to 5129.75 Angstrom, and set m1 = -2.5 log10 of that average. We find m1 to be 0.044 mag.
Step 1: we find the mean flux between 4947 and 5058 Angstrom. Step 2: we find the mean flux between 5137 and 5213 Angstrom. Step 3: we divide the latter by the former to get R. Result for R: 0.9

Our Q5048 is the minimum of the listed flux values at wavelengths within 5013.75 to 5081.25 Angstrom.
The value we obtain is 2.57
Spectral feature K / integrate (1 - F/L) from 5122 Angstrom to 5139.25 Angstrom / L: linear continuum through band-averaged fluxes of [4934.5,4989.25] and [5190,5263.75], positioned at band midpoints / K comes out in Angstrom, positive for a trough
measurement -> 1.3 Angstrom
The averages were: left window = 3.3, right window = 3.37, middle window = 3.1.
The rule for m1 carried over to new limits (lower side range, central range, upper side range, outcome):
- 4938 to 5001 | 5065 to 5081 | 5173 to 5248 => 0.04 mag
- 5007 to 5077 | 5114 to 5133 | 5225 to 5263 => 0.06 mag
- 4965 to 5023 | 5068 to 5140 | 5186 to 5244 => 0.02 mag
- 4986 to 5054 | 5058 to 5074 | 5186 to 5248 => -0.03 mag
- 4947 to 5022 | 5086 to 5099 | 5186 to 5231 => -0.04 mag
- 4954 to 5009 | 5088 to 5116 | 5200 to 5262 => 0.02 mag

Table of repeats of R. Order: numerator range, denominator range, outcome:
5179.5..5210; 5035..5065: 0.92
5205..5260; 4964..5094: 1.06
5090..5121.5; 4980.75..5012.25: 1.01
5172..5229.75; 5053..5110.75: 0.95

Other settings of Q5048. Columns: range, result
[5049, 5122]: 2.88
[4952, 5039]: 2.87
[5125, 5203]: 2.24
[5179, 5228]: 2.43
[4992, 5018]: 2.93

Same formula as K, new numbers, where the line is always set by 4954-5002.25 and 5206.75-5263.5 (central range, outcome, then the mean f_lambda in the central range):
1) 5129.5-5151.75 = 2.0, 3.04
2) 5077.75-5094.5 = 0.2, 3.27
